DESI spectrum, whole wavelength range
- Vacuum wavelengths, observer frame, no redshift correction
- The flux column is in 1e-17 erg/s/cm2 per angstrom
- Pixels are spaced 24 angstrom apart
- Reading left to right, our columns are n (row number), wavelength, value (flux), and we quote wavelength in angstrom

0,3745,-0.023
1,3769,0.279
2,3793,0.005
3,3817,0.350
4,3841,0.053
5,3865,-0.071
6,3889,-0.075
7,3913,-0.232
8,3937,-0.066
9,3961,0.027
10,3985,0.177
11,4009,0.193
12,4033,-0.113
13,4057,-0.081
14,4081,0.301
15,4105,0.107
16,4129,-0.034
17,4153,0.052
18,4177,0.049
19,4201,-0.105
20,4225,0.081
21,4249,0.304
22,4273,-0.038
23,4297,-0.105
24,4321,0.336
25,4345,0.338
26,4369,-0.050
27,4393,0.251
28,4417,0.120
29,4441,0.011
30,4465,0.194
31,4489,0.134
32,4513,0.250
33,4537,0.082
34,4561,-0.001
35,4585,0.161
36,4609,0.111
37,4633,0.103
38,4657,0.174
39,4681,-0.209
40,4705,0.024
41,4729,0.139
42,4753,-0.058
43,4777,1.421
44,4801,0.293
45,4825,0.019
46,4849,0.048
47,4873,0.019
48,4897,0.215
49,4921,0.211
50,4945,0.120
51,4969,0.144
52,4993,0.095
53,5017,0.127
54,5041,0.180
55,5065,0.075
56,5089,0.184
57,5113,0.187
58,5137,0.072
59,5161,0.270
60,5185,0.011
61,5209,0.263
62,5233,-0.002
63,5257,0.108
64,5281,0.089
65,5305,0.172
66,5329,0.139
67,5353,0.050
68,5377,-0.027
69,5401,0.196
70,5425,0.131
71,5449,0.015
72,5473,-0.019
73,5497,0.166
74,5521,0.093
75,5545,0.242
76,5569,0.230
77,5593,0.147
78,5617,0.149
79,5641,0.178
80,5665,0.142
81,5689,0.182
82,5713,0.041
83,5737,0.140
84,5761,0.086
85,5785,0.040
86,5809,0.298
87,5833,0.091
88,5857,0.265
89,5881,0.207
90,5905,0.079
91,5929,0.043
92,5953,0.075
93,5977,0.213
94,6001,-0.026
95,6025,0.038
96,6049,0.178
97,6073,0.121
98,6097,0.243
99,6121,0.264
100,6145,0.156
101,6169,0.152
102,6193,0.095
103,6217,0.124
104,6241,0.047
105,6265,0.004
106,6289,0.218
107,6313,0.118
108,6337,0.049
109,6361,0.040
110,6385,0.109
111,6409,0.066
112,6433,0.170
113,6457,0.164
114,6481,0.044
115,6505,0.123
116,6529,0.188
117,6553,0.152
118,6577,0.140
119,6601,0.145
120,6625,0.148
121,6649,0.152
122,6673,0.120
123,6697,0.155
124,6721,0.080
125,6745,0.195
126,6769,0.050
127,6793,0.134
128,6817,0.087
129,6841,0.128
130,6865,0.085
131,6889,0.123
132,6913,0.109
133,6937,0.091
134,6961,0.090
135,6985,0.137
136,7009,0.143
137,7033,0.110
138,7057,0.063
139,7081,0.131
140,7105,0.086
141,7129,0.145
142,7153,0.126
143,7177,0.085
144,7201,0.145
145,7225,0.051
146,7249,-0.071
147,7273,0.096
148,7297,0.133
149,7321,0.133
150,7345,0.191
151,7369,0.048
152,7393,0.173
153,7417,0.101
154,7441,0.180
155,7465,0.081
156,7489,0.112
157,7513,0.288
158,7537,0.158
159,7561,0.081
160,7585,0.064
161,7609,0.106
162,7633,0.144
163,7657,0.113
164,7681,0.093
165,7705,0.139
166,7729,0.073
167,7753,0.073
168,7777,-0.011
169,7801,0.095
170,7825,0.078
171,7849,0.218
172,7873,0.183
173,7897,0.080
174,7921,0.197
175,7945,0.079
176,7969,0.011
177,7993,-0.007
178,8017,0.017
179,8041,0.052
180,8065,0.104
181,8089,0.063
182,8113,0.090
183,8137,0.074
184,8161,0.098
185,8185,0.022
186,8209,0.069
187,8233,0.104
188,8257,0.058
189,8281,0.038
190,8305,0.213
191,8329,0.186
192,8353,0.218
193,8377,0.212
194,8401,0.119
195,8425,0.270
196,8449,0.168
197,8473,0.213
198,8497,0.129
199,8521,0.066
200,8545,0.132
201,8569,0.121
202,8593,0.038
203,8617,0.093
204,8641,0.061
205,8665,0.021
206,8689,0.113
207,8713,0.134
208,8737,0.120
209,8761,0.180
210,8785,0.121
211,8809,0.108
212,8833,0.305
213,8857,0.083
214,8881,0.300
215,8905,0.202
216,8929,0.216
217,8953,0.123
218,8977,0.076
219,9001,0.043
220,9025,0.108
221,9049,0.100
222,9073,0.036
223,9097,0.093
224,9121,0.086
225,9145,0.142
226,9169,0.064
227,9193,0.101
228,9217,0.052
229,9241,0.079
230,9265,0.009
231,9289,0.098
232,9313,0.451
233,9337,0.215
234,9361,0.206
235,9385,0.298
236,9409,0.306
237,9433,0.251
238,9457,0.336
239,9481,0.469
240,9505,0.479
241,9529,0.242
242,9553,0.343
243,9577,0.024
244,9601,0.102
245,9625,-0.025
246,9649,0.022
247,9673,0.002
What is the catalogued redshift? 1.499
